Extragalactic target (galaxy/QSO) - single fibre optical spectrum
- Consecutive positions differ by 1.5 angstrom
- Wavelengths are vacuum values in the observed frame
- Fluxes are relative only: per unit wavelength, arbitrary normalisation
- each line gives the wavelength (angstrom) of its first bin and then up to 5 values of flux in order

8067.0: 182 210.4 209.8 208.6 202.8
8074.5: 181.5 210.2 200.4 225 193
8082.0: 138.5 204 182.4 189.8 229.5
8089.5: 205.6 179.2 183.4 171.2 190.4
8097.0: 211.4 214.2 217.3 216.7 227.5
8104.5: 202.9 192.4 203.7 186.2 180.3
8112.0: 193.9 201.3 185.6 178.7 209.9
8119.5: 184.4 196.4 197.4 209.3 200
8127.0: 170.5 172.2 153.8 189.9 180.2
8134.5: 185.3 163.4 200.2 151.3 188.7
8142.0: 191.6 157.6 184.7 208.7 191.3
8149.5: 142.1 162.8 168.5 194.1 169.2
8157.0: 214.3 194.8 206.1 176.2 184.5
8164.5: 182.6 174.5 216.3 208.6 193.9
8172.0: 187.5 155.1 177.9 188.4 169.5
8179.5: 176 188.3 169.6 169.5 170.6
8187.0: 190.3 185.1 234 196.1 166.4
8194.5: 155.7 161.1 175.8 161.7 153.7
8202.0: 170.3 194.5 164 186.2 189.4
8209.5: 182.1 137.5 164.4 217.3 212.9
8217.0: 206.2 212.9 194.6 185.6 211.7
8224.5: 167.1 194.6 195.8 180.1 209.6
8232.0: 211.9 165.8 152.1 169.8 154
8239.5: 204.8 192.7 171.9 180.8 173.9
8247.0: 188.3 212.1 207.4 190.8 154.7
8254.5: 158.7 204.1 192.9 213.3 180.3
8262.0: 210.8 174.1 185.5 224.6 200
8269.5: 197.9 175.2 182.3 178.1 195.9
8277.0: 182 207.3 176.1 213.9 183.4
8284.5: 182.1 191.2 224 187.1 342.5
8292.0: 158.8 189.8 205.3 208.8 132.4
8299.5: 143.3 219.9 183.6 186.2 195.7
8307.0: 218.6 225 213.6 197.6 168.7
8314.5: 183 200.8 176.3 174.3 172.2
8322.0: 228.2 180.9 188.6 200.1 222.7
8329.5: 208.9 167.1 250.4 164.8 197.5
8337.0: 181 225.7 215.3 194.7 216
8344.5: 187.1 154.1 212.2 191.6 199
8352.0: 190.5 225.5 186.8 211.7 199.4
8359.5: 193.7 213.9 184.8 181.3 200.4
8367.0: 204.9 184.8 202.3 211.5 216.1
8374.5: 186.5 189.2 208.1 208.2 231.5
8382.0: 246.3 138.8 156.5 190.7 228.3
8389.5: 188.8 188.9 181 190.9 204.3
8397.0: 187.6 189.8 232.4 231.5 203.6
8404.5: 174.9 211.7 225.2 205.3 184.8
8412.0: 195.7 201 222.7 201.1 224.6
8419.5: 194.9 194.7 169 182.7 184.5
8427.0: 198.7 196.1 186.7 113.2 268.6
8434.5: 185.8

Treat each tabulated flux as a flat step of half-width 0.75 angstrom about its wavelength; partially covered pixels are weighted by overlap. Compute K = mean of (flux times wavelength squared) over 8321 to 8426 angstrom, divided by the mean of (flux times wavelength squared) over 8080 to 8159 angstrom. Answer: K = 1.1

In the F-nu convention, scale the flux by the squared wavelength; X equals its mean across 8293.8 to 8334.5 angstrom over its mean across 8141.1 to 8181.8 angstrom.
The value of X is 1.1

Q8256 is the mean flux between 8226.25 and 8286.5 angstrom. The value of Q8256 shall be 188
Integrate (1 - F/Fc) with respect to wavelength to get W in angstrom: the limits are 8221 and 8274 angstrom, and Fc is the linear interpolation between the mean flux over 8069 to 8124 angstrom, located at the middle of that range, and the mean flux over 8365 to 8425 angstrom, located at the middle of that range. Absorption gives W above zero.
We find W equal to 2.9 angstrom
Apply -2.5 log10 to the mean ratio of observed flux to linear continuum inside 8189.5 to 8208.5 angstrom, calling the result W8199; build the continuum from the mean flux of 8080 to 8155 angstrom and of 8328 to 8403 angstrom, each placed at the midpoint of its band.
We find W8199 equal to 0.09 mag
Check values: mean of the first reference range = 189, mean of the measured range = 177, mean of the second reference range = 199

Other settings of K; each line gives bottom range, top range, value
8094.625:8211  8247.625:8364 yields 1.10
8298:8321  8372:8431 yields 1.07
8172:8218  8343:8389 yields 1.15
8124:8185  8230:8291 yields 1.08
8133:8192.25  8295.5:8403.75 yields 1.12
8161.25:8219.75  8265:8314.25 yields 1.10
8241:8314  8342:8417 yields 1.06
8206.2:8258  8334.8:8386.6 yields 1.10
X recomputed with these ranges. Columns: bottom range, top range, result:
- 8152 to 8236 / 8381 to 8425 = 1.13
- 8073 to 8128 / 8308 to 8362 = 1.07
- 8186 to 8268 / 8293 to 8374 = 1.08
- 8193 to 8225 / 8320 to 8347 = 1.13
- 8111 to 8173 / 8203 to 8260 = 1.03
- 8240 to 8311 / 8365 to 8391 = 1.05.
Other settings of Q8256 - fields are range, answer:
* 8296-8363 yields 195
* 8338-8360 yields 200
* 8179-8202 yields 177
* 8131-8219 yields 182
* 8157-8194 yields 186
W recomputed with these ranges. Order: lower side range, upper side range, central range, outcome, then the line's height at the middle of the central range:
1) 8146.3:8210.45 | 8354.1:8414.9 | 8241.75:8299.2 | -1.0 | 189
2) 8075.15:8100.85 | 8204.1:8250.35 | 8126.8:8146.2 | 1.6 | 193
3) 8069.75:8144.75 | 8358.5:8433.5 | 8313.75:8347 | 0.3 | 197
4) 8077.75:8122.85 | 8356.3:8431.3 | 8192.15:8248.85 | 4.3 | 197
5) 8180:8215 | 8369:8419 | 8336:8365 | -0.3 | 196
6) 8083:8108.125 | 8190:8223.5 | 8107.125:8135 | 1.2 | 197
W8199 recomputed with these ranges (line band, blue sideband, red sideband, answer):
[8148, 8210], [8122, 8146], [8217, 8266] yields 0.02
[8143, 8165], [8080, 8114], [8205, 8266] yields 0.06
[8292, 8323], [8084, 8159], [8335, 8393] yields 0.03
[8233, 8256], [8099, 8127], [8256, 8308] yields 0.10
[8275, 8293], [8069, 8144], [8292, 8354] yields -0.05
